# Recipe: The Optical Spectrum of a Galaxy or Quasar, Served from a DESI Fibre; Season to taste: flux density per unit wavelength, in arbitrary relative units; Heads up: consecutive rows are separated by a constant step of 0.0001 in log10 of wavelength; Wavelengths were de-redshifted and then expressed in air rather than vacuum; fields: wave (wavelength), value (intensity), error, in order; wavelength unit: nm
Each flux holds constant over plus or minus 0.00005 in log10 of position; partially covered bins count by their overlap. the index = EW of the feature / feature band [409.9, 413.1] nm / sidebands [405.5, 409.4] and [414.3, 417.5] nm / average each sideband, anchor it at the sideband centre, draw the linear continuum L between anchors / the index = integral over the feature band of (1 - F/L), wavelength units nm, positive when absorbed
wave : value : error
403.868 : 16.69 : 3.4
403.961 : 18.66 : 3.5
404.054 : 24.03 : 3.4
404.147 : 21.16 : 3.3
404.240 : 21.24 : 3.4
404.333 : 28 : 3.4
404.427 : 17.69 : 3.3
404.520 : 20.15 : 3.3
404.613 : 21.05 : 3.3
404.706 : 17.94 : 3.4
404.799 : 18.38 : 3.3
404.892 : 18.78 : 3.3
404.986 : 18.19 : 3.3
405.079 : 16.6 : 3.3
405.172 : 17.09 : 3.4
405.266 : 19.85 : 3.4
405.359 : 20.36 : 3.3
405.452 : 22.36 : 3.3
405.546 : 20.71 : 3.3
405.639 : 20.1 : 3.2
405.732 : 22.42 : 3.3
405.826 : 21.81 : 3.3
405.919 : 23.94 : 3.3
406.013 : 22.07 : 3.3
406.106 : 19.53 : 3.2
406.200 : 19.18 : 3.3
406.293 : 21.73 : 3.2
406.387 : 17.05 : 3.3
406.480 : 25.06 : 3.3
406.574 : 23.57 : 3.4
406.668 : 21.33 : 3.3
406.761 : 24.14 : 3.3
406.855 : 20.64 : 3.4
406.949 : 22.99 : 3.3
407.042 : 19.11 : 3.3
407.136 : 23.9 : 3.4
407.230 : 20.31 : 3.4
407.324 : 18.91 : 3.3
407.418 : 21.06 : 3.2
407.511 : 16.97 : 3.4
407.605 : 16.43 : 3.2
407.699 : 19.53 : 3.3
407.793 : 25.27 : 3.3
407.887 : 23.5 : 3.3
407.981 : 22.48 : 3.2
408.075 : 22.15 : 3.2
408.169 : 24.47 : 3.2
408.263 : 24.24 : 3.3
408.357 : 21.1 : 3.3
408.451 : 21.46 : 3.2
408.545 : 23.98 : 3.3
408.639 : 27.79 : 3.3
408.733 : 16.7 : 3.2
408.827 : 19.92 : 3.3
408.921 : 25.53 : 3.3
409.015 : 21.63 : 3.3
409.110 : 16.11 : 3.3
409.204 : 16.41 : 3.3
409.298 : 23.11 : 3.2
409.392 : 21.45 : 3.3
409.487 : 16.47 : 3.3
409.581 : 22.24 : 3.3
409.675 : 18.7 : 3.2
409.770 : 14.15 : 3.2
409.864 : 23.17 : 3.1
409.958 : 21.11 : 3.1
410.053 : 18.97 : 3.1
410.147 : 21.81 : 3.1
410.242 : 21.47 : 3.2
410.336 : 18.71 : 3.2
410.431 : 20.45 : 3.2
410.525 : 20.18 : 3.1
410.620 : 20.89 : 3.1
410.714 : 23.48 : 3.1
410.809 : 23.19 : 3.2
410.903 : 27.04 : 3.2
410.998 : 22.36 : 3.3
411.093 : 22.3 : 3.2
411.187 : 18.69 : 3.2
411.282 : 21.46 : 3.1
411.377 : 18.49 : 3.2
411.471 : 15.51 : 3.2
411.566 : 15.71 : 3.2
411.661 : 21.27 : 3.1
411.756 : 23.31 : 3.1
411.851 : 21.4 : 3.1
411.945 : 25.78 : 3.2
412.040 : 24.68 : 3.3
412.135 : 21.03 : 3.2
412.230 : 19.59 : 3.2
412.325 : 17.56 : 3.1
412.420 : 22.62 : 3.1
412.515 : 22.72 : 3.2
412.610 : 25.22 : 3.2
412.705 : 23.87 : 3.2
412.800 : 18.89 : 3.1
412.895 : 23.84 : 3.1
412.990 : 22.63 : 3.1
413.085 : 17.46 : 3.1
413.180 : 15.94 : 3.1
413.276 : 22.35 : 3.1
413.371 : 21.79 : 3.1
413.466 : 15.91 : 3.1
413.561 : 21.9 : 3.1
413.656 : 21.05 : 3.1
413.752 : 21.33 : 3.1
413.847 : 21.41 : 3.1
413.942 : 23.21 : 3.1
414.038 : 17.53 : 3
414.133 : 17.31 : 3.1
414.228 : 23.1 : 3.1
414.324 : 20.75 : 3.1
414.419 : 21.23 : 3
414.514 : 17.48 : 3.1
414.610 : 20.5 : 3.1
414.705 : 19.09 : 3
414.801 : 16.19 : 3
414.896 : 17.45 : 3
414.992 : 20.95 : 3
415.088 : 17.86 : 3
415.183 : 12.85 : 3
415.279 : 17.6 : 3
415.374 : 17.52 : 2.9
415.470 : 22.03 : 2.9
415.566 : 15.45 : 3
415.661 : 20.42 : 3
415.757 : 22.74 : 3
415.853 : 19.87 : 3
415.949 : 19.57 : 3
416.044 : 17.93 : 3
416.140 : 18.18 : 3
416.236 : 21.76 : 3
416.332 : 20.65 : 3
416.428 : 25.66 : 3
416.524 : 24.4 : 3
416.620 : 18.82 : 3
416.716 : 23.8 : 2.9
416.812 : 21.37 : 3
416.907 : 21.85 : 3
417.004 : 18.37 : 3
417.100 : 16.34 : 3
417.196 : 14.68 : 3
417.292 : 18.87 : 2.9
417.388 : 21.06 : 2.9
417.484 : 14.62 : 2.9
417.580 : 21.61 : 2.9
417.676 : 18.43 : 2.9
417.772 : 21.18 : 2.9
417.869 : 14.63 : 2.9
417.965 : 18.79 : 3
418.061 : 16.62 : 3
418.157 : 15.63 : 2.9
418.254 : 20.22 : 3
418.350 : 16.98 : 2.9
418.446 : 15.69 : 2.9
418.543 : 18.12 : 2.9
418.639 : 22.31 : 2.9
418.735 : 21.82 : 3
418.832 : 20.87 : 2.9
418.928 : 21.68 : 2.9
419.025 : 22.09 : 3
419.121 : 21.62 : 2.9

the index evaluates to -0.139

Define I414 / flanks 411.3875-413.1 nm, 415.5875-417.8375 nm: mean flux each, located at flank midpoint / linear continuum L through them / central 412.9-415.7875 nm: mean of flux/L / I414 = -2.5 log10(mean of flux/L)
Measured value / 0.07 mag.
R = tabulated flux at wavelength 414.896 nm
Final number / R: 17.45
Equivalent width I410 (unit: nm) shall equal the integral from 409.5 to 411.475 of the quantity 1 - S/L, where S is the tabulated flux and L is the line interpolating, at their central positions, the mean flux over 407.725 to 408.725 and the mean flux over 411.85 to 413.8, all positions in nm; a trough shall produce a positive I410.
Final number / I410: 0.14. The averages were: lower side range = 23.3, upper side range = 21.3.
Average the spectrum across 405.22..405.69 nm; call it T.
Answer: 20.7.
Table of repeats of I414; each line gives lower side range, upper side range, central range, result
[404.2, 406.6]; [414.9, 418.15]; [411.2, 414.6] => -0.057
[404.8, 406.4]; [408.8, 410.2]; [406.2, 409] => -0.086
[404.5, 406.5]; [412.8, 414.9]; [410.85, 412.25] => -0.065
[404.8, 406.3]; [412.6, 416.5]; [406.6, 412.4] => -0.051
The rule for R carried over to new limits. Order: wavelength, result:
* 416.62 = 18.82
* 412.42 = 22.62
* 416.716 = 23.8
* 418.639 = 22.31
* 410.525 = 20.18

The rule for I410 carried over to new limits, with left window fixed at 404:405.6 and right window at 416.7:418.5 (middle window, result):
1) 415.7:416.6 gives -0.12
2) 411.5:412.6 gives -0.13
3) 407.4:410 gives -0.18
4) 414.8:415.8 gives 0.02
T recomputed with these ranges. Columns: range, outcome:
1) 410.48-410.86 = 22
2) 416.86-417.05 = 20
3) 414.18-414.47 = 21.7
